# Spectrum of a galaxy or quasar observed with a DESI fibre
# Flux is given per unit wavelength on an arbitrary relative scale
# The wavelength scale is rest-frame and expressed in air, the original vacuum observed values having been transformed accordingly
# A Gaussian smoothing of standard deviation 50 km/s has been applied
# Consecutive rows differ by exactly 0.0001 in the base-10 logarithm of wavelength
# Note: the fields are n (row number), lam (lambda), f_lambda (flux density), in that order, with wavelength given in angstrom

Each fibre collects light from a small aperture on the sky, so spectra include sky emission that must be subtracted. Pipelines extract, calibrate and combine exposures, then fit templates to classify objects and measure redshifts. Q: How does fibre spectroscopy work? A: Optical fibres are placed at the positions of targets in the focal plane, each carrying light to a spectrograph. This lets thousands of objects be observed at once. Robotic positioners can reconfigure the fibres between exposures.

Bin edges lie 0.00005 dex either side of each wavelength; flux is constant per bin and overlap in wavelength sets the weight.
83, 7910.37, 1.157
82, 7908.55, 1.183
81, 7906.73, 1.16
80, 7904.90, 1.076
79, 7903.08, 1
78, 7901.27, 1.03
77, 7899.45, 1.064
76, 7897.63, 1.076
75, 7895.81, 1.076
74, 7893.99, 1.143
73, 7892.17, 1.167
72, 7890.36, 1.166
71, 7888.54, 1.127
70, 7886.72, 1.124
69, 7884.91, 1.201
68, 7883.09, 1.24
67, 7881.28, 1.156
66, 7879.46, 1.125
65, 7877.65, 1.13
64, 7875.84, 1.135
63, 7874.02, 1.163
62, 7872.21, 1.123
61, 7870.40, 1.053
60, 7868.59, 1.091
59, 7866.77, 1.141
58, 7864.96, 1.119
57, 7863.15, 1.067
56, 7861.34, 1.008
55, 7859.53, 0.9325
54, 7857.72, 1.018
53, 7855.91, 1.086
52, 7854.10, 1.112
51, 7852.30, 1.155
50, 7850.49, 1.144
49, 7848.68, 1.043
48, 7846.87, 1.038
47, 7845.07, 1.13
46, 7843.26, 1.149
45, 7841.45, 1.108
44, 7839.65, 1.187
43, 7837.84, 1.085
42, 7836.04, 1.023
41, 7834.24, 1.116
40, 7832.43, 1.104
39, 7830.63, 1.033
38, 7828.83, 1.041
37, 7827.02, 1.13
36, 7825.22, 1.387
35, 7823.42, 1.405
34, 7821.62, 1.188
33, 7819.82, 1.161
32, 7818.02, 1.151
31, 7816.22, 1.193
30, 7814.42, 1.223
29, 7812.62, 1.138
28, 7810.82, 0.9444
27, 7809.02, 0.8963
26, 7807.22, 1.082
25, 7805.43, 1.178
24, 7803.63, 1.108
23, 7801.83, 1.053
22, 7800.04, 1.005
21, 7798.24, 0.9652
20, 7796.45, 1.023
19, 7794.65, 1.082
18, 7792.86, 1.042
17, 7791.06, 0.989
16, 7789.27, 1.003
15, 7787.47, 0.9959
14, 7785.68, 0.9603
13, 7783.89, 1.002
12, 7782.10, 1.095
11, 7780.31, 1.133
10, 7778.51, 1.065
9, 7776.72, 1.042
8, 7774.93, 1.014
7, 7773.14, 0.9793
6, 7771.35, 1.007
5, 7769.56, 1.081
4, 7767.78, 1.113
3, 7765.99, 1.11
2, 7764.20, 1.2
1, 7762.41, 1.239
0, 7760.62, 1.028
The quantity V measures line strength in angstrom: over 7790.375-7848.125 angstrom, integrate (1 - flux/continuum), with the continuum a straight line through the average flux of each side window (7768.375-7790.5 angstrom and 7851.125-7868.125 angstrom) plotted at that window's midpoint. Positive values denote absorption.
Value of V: -2.9 angstrom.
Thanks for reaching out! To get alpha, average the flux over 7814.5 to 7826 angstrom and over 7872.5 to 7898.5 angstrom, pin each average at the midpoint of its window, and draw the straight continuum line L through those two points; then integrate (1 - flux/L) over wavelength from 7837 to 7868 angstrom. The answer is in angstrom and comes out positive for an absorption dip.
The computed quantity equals 2.7 angstrom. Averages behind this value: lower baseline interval 1.24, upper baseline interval 1.14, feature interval 1.09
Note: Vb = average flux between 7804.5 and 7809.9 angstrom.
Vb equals 1.05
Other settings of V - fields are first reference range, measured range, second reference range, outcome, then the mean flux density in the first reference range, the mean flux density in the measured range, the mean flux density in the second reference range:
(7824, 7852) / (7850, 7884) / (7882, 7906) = 0.37 angstrom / 1.12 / 1.1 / 1.12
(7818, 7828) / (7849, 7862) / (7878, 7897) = 1.43 angstrom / 1.24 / 1.07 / 1.15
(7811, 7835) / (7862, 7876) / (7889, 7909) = 0.24 angstrom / 1.17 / 1.11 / 1.1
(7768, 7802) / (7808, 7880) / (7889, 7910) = -2.92 angstrom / 1.03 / 1.11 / 1.11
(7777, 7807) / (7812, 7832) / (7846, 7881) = -2.29 angstrom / 1.04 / 1.19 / 1.09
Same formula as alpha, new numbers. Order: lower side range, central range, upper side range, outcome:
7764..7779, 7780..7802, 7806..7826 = 1.6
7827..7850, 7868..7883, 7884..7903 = -0.3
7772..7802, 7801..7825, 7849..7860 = -2.1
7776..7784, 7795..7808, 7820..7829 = 1.1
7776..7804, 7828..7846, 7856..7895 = -0.3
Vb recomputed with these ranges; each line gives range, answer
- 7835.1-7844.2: 1.11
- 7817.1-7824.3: 1.23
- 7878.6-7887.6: 1.17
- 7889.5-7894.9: 1.16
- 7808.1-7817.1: 1.08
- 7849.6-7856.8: 1.13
